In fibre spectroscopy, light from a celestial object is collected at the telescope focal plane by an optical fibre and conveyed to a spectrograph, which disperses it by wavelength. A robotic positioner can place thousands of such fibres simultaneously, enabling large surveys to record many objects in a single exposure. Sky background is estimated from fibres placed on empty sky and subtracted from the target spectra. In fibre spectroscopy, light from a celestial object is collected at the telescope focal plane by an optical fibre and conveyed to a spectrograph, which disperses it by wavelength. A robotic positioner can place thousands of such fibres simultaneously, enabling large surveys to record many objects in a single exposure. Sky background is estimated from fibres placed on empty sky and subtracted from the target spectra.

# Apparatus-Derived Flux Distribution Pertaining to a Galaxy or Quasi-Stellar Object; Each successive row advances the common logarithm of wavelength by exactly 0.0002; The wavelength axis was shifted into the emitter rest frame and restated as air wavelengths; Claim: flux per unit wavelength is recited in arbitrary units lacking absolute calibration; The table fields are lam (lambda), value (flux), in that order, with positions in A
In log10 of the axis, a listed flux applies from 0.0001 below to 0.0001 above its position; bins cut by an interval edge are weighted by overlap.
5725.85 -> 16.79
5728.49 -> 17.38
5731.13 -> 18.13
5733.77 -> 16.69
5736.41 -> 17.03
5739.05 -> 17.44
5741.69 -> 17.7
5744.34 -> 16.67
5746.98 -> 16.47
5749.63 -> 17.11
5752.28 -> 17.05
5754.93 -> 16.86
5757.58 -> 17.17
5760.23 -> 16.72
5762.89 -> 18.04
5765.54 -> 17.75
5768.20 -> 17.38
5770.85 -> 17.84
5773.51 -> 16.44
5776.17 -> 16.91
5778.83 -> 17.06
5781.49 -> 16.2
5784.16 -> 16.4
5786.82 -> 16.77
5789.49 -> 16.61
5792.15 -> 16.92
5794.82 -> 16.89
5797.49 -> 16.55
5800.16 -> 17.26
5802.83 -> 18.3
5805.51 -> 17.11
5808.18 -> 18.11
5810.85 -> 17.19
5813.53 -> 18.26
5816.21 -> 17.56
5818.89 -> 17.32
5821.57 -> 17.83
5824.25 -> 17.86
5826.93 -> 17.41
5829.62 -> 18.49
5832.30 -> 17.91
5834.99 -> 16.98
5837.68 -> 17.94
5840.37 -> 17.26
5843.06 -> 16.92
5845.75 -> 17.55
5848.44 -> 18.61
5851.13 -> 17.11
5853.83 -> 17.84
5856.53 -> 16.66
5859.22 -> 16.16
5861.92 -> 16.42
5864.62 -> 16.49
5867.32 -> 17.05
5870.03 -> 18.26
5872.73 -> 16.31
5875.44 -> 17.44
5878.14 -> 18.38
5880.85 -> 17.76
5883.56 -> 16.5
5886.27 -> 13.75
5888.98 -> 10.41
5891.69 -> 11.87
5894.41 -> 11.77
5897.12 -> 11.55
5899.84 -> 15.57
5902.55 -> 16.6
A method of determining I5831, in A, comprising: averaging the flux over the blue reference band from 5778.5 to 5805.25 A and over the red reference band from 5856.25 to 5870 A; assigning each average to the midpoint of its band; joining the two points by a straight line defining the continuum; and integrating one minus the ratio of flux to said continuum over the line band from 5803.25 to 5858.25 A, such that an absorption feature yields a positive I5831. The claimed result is -2.63 A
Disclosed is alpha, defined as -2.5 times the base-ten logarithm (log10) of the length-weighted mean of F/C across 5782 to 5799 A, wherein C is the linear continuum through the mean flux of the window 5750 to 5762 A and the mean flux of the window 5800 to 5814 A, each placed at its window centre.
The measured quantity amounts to 0.05 mag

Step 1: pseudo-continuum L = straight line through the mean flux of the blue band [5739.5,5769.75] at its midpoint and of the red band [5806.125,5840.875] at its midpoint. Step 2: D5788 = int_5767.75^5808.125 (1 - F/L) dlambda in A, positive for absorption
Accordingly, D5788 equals 1.0 A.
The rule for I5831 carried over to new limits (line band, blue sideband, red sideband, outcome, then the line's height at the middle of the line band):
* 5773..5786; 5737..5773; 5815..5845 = 0.5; 17.3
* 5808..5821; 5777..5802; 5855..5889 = -0.7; 16.7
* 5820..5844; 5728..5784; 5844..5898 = -1.9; 16.3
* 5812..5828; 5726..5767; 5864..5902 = -1.6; 16.1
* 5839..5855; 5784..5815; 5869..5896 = -1.5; 16.1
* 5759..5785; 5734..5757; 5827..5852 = 0.2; 17.2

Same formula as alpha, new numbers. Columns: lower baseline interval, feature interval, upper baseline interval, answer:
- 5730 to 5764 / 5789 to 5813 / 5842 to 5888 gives -0.01 mag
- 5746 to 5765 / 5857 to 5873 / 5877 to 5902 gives -0.14 mag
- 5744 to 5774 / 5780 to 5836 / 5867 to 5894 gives -0.05 mag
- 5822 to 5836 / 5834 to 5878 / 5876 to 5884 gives 0.03 mag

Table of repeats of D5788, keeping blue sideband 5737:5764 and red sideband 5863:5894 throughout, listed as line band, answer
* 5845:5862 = -1.3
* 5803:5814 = -0.8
